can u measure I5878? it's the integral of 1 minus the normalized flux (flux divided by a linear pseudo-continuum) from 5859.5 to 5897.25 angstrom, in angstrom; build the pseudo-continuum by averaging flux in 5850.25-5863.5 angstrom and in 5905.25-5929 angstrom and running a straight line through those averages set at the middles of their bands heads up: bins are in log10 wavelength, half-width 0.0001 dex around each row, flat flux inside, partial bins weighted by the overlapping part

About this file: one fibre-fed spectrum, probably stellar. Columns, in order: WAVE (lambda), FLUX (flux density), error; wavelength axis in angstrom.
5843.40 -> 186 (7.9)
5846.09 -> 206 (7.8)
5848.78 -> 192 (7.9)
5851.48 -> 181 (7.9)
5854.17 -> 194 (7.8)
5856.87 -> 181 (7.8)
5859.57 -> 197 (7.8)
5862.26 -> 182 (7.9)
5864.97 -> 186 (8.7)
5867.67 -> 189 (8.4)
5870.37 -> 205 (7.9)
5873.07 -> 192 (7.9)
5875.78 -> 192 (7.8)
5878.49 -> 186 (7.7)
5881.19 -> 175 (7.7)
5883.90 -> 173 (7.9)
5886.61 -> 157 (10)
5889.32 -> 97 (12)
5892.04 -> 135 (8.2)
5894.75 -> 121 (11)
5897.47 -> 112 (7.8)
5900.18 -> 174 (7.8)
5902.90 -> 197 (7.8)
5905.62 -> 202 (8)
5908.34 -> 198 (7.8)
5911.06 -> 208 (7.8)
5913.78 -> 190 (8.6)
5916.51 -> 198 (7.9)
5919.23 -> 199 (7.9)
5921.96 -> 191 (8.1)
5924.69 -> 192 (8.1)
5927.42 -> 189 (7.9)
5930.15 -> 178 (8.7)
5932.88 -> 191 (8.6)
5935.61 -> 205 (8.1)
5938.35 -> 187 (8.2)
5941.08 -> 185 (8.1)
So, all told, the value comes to 4.4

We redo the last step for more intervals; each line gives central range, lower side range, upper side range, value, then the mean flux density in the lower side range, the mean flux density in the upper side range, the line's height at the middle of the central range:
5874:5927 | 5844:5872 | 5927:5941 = 4.5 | 191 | 190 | 190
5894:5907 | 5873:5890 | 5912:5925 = 1.4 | 168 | 195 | 182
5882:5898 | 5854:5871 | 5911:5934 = 4.7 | 190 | 192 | 191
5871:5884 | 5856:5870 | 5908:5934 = 0.3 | 188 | 193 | 190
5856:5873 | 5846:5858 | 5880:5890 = -1.4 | 189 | 154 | 176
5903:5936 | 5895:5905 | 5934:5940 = -3.2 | 160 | 195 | 178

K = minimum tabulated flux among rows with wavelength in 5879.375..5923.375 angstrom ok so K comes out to 97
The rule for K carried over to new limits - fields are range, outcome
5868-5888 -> 157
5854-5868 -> 181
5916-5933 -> 178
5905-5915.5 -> 190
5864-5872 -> 186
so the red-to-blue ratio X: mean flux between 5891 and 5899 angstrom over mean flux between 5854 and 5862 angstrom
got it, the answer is 0.65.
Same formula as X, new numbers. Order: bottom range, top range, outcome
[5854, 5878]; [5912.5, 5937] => 1.01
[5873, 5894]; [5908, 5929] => 1.22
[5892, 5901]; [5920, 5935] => 1.42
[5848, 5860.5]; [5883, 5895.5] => 0.72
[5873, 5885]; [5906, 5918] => 1.09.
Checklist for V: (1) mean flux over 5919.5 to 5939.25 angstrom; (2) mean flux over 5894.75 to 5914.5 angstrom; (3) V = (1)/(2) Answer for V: 1.1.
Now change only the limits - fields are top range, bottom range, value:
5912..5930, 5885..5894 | 1.48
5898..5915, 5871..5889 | 1.09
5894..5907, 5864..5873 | 0.84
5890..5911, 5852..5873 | 0.86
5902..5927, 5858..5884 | 1.05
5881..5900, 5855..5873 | 0.73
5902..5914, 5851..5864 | 1.07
